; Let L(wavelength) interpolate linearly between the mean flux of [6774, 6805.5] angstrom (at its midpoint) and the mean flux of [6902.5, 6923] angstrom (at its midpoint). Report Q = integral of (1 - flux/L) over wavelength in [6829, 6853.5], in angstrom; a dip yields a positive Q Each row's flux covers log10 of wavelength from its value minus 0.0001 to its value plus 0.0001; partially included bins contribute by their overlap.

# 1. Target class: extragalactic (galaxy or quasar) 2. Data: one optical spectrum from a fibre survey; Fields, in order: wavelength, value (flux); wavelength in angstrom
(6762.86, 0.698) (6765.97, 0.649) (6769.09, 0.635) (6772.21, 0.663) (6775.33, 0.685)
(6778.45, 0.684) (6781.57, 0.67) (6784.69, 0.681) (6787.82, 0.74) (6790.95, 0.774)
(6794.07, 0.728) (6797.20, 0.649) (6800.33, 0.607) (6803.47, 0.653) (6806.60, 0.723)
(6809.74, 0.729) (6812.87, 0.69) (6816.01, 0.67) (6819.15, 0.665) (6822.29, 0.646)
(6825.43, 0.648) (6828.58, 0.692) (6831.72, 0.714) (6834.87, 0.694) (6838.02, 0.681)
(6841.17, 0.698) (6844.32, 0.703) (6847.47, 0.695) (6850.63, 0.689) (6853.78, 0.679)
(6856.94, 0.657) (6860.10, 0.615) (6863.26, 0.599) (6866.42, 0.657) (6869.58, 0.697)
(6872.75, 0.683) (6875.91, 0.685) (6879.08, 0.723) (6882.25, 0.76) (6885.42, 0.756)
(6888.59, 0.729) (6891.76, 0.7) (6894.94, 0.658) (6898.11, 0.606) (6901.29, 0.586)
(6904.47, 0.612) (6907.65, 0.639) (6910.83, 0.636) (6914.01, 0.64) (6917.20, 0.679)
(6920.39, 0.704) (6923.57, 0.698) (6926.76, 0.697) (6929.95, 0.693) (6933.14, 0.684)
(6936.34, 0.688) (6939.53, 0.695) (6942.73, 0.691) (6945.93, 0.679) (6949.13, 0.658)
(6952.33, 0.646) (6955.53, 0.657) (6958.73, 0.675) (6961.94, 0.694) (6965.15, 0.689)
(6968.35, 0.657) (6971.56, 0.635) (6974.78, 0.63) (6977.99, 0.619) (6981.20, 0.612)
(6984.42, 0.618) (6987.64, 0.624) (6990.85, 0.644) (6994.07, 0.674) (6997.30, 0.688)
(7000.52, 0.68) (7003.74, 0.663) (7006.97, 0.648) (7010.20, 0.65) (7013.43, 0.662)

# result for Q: -0.8 angstrom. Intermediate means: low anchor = 0.688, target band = 0.695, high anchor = 0.653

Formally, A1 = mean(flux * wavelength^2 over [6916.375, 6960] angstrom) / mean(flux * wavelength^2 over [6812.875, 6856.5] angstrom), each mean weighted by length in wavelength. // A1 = 1.03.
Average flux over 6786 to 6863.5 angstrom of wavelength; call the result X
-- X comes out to 0.683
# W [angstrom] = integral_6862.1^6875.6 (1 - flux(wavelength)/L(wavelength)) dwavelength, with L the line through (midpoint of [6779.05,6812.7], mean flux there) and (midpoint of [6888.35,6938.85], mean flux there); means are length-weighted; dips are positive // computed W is 0.25 angstrom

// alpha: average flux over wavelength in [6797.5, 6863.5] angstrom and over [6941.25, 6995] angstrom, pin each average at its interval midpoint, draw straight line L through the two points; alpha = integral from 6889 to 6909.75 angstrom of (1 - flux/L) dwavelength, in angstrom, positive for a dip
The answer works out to 0.8 angstrom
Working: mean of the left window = 0.675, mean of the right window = 0.653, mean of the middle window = 0.639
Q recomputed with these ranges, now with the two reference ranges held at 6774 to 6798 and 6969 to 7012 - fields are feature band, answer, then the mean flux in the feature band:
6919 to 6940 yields -1.0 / 0.694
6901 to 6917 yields 0.9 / 0.63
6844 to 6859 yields 0.1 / 0.681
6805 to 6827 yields 0.4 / 0.682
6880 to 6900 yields -0.8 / 0.7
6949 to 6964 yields -0.3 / 0.667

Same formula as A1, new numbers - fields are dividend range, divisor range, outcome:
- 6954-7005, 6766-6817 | 1.01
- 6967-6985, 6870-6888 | 0.90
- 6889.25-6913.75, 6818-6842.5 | 0.96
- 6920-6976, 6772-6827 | 1.03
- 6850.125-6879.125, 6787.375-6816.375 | 0.97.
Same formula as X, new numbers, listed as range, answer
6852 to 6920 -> 0.667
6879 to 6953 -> 0.677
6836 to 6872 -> 0.67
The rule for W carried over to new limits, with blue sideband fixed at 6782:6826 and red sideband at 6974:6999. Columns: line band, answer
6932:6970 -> -1.6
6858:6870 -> 0.6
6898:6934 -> 0.0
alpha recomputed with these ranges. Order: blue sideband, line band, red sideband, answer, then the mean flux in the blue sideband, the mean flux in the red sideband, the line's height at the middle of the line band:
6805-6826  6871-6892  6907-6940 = -1.25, 0.683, 0.678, 0.68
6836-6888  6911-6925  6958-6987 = -0.20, 0.687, 0.646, 0.666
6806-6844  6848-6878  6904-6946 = 0.80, 0.687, 0.675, 0.683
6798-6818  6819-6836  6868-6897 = 0.21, 0.677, 0.708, 0.685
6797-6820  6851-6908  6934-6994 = -0.28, 0.675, 0.657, 0.667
